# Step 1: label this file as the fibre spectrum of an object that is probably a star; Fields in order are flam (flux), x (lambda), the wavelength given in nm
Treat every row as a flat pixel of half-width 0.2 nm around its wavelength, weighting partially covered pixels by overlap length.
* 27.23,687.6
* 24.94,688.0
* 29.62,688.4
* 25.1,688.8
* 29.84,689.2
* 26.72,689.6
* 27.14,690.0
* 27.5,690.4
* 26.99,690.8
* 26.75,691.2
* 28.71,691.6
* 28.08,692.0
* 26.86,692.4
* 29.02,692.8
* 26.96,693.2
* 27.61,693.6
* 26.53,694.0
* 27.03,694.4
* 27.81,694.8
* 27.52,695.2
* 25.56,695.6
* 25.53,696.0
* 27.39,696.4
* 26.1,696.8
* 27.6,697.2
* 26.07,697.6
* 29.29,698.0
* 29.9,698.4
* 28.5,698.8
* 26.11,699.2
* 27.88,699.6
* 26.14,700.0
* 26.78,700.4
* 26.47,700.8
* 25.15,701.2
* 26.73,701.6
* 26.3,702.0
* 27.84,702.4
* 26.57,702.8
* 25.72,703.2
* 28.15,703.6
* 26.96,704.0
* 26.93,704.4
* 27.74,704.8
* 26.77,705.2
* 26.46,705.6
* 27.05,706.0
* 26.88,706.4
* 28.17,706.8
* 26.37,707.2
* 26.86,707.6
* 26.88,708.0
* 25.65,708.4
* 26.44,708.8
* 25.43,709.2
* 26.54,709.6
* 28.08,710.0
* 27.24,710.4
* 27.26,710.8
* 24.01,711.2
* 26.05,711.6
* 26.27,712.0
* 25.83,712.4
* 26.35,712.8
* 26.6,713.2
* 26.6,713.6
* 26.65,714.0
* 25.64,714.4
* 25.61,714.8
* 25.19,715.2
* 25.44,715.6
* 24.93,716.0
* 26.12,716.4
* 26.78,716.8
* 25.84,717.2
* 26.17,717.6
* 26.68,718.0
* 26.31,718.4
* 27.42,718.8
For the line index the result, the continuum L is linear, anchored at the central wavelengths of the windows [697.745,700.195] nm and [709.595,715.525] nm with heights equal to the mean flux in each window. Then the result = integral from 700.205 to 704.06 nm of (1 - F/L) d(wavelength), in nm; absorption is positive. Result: 0.12 nm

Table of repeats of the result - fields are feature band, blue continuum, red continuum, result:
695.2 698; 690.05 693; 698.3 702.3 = 0.060 nm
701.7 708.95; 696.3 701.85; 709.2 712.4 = -0.038 nm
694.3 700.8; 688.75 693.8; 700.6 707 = 0.007 nm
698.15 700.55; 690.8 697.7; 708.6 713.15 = -0.064 nm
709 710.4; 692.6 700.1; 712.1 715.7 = -0.024 nm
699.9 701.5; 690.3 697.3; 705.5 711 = 0.050 nm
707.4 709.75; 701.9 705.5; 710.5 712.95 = 0.009 nm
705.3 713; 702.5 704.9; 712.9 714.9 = 0.026 nm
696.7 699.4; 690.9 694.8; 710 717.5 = -0.056 nm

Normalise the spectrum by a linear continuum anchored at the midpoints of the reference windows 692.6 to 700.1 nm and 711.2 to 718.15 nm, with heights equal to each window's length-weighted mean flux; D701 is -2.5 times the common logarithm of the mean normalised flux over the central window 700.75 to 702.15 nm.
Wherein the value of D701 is 0.03 mag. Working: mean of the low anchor 27.3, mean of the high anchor 26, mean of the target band 26.1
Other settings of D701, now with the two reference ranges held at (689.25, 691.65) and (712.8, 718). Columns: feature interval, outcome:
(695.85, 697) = 0.03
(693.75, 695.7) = 0.01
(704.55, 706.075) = -0.02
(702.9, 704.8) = -0.01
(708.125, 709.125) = 0.01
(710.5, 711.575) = 0.02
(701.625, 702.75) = -0.01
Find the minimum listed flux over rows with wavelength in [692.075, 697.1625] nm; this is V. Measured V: 25.53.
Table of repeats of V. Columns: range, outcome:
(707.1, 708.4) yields 25.65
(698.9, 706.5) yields 25.15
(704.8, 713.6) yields 24.01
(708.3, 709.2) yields 25.43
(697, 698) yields 26.07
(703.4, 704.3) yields 26.96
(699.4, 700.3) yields 26.14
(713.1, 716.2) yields 24.93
